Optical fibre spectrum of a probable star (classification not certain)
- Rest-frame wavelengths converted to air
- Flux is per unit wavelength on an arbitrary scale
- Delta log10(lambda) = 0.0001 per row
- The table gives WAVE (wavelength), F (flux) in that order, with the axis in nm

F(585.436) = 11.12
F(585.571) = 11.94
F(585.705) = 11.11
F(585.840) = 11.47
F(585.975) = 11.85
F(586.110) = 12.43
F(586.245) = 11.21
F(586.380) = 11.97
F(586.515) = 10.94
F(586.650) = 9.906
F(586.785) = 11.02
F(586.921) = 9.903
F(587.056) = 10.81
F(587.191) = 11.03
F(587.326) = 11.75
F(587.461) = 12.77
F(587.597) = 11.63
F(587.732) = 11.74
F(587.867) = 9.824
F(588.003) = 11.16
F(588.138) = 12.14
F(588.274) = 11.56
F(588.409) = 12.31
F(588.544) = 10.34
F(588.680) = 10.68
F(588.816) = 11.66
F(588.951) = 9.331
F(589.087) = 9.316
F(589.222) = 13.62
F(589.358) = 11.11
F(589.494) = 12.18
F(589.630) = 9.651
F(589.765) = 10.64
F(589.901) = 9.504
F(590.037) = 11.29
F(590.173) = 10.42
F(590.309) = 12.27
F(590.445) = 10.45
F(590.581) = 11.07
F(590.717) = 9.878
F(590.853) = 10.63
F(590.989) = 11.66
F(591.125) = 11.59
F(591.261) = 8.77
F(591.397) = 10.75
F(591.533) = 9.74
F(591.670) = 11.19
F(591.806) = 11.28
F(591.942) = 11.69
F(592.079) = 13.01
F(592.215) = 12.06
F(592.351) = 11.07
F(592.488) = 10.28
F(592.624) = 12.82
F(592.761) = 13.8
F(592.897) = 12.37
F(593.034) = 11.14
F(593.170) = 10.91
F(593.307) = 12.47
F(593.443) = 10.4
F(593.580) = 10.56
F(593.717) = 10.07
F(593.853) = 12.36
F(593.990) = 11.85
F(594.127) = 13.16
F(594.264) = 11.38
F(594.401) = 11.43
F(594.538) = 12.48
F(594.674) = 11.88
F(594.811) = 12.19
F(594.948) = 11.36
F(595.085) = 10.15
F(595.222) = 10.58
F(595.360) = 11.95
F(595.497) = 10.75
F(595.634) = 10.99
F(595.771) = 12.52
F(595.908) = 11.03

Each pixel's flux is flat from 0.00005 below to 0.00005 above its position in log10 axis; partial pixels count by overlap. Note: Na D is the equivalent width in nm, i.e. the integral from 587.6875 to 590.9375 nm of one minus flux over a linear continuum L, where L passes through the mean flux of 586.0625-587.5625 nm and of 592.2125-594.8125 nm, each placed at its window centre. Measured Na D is 0.133 nm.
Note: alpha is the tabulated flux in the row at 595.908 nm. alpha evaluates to 11.03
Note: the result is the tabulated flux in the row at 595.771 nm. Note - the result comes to 12.52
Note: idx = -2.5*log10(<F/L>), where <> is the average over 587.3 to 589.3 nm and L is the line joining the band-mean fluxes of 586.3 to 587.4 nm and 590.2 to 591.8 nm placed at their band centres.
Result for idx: -0.04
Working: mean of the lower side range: 10.9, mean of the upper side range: 10.7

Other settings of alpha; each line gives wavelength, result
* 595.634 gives 10.99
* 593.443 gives 10.4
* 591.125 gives 11.59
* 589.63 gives 9.651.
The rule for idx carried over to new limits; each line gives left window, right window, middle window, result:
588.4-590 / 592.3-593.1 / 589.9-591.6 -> 0.063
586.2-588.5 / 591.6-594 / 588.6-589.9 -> 0.055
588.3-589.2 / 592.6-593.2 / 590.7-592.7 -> 0.067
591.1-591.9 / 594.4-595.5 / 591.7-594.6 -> -0.073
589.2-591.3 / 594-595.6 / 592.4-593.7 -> -0.025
